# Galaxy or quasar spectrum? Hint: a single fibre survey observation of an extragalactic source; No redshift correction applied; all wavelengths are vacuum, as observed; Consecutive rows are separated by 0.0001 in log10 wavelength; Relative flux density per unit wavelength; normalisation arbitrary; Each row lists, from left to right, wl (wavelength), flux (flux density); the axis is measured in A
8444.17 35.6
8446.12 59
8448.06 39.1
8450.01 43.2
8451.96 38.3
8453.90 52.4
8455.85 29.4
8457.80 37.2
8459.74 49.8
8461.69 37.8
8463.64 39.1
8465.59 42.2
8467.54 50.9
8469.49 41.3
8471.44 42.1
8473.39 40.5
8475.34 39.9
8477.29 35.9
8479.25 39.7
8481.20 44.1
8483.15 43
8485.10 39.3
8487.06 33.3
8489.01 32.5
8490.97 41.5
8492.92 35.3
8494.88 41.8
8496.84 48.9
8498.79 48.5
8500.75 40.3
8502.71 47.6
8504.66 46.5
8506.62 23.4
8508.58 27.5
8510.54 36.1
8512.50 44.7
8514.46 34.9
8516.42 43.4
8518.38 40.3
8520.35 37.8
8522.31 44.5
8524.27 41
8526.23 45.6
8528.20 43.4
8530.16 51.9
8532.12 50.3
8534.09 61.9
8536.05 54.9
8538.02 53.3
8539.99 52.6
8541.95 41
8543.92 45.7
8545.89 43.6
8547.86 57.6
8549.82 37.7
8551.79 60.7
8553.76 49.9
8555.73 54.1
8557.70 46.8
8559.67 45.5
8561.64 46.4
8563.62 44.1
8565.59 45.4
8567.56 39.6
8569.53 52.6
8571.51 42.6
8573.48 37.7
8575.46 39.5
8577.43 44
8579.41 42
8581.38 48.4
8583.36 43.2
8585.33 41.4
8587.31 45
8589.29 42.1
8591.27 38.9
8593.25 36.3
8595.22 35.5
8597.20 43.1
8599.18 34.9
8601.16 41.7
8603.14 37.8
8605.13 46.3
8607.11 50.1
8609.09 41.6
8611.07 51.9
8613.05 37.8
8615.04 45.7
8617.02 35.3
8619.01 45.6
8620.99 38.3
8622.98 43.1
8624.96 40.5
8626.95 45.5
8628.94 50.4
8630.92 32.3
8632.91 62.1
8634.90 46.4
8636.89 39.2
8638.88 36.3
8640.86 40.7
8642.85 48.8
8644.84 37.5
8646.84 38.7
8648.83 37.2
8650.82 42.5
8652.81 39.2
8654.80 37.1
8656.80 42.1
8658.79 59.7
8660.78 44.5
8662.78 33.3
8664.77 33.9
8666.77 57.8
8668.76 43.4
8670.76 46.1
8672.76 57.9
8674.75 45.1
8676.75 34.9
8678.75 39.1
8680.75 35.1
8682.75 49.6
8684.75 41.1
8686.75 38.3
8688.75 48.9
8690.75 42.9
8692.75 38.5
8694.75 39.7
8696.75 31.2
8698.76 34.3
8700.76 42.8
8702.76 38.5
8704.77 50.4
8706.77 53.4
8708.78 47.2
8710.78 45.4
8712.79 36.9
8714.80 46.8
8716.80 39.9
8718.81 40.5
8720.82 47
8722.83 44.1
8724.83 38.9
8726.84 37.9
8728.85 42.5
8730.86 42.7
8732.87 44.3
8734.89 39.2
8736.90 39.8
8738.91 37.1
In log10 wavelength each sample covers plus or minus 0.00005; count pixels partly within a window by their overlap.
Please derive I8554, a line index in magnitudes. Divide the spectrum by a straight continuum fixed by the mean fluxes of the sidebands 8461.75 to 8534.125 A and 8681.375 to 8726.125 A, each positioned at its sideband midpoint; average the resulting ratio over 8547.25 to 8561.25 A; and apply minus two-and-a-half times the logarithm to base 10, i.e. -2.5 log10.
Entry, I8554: -0.20 mag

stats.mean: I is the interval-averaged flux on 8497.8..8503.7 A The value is 45.6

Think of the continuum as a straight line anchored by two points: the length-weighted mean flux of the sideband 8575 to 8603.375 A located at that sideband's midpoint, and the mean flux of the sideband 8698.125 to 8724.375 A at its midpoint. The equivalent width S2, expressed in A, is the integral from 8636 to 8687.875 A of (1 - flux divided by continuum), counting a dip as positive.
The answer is 0.4 A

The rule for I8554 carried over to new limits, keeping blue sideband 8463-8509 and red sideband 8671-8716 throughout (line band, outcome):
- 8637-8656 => 0.063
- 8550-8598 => -0.074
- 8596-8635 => -0.040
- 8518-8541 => -0.182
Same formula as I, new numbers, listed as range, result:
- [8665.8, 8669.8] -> 50.5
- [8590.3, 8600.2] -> 37.8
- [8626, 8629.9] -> 47.9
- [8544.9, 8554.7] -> 49.9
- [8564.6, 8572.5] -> 45.1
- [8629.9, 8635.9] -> 47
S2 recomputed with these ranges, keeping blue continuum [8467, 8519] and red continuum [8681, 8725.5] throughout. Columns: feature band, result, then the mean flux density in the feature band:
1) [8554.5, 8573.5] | -2.4 A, 45.9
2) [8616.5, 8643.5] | -1.1 A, 43.2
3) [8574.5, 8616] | -1.0 A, 42.3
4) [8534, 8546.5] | -2.8 A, 49.8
